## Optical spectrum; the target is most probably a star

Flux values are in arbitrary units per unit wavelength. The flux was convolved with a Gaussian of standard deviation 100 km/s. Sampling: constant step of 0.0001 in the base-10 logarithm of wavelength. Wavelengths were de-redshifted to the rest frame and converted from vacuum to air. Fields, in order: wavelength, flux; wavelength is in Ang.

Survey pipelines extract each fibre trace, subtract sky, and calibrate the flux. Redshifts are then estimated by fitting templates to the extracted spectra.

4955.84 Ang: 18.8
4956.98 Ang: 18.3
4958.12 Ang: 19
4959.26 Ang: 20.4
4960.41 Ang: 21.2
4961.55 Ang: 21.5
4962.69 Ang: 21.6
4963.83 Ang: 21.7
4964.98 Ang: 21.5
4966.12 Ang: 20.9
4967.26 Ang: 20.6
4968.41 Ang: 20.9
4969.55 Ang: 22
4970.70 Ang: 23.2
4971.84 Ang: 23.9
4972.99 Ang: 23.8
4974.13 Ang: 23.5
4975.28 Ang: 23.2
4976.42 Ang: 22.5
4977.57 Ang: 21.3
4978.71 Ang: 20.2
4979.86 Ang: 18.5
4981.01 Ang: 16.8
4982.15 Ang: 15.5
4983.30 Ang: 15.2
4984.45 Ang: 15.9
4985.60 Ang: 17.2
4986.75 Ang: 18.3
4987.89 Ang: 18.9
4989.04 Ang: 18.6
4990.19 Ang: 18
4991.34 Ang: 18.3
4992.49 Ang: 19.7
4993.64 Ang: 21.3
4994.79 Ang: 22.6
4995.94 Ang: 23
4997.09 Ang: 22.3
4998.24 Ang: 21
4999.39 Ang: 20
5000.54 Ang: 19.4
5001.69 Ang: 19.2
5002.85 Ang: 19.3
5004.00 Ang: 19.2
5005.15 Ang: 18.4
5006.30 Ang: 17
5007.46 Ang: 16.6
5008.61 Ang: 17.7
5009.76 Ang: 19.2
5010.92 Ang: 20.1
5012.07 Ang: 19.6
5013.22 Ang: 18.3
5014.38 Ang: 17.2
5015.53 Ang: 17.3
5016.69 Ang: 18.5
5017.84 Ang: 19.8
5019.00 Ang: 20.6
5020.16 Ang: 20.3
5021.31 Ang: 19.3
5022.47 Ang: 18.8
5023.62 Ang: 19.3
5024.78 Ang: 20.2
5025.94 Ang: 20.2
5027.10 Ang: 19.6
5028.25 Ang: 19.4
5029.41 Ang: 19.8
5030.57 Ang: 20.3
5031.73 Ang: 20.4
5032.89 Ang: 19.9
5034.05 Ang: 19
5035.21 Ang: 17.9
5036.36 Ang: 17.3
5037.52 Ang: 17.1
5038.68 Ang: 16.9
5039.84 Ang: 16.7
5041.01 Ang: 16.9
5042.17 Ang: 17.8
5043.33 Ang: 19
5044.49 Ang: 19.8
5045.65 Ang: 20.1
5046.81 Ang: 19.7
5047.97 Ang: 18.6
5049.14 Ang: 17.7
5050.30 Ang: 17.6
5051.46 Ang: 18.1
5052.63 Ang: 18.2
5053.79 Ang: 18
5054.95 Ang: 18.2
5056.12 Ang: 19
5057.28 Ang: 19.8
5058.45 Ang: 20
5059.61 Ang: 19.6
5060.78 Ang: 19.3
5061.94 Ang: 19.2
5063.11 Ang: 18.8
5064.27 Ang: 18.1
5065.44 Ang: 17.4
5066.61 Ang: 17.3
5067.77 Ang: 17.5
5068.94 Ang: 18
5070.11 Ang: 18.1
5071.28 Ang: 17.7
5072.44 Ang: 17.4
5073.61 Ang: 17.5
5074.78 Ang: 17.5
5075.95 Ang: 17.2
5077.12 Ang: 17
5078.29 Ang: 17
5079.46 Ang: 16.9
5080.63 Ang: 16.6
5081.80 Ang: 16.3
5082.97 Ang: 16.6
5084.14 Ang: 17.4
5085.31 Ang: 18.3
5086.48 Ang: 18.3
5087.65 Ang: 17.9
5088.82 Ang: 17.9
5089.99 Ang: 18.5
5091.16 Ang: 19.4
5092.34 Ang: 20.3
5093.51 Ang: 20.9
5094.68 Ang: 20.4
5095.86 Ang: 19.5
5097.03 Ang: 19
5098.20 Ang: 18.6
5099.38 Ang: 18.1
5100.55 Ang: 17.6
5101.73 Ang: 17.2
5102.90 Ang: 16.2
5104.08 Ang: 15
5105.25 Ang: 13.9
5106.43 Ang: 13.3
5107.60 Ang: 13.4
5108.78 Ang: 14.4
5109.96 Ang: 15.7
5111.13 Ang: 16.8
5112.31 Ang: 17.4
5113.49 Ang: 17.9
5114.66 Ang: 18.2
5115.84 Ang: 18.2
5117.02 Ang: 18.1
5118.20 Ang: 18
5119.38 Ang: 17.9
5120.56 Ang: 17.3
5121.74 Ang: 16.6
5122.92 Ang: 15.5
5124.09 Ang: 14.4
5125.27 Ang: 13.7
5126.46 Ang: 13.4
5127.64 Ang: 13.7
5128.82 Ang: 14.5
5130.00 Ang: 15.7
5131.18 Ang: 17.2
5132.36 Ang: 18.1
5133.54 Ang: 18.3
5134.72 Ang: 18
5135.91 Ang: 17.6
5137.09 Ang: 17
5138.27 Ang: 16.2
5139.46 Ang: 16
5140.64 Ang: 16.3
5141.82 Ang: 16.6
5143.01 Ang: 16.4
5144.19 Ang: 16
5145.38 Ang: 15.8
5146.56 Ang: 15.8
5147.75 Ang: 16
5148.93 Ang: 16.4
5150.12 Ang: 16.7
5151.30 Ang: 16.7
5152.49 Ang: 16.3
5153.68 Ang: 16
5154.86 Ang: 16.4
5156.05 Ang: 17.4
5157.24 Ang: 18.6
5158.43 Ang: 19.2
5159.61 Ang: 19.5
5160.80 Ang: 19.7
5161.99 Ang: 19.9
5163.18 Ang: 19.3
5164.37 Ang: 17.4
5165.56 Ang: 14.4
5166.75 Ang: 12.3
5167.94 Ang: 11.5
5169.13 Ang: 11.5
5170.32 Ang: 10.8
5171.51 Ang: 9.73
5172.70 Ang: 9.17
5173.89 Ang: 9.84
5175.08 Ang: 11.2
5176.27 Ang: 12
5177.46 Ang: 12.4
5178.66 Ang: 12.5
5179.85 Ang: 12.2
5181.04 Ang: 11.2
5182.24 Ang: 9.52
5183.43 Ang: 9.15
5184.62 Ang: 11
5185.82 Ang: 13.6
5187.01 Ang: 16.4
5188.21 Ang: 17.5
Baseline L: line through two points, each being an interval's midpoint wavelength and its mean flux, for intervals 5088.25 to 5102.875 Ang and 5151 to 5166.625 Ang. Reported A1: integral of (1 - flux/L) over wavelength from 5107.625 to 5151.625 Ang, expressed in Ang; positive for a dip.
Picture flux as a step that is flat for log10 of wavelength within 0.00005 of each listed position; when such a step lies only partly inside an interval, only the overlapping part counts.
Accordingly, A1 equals 4.3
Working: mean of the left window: 18.8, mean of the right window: 17.6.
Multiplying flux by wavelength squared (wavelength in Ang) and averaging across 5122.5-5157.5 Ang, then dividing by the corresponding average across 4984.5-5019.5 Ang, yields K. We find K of 0.9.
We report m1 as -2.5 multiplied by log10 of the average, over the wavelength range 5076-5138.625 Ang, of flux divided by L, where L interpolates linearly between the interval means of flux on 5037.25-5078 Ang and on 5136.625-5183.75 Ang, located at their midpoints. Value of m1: -0.03 mag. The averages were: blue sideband 18.2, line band 17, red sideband 14.8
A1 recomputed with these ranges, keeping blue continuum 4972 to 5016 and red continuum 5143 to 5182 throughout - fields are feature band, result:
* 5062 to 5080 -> -0.4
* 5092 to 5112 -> -0.7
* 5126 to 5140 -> -0.7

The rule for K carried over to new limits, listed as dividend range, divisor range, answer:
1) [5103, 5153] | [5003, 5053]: 0.90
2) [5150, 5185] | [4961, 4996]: 0.75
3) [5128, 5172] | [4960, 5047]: 0.88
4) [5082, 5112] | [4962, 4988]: 0.90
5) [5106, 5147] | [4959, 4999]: 0.85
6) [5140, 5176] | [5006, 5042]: 0.87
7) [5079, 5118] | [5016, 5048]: 0.94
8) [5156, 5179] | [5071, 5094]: 0.83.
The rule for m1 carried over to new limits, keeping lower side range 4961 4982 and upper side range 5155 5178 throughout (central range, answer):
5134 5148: -0.07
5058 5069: -0.02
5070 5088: 0.02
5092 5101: -0.14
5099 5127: 0.02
